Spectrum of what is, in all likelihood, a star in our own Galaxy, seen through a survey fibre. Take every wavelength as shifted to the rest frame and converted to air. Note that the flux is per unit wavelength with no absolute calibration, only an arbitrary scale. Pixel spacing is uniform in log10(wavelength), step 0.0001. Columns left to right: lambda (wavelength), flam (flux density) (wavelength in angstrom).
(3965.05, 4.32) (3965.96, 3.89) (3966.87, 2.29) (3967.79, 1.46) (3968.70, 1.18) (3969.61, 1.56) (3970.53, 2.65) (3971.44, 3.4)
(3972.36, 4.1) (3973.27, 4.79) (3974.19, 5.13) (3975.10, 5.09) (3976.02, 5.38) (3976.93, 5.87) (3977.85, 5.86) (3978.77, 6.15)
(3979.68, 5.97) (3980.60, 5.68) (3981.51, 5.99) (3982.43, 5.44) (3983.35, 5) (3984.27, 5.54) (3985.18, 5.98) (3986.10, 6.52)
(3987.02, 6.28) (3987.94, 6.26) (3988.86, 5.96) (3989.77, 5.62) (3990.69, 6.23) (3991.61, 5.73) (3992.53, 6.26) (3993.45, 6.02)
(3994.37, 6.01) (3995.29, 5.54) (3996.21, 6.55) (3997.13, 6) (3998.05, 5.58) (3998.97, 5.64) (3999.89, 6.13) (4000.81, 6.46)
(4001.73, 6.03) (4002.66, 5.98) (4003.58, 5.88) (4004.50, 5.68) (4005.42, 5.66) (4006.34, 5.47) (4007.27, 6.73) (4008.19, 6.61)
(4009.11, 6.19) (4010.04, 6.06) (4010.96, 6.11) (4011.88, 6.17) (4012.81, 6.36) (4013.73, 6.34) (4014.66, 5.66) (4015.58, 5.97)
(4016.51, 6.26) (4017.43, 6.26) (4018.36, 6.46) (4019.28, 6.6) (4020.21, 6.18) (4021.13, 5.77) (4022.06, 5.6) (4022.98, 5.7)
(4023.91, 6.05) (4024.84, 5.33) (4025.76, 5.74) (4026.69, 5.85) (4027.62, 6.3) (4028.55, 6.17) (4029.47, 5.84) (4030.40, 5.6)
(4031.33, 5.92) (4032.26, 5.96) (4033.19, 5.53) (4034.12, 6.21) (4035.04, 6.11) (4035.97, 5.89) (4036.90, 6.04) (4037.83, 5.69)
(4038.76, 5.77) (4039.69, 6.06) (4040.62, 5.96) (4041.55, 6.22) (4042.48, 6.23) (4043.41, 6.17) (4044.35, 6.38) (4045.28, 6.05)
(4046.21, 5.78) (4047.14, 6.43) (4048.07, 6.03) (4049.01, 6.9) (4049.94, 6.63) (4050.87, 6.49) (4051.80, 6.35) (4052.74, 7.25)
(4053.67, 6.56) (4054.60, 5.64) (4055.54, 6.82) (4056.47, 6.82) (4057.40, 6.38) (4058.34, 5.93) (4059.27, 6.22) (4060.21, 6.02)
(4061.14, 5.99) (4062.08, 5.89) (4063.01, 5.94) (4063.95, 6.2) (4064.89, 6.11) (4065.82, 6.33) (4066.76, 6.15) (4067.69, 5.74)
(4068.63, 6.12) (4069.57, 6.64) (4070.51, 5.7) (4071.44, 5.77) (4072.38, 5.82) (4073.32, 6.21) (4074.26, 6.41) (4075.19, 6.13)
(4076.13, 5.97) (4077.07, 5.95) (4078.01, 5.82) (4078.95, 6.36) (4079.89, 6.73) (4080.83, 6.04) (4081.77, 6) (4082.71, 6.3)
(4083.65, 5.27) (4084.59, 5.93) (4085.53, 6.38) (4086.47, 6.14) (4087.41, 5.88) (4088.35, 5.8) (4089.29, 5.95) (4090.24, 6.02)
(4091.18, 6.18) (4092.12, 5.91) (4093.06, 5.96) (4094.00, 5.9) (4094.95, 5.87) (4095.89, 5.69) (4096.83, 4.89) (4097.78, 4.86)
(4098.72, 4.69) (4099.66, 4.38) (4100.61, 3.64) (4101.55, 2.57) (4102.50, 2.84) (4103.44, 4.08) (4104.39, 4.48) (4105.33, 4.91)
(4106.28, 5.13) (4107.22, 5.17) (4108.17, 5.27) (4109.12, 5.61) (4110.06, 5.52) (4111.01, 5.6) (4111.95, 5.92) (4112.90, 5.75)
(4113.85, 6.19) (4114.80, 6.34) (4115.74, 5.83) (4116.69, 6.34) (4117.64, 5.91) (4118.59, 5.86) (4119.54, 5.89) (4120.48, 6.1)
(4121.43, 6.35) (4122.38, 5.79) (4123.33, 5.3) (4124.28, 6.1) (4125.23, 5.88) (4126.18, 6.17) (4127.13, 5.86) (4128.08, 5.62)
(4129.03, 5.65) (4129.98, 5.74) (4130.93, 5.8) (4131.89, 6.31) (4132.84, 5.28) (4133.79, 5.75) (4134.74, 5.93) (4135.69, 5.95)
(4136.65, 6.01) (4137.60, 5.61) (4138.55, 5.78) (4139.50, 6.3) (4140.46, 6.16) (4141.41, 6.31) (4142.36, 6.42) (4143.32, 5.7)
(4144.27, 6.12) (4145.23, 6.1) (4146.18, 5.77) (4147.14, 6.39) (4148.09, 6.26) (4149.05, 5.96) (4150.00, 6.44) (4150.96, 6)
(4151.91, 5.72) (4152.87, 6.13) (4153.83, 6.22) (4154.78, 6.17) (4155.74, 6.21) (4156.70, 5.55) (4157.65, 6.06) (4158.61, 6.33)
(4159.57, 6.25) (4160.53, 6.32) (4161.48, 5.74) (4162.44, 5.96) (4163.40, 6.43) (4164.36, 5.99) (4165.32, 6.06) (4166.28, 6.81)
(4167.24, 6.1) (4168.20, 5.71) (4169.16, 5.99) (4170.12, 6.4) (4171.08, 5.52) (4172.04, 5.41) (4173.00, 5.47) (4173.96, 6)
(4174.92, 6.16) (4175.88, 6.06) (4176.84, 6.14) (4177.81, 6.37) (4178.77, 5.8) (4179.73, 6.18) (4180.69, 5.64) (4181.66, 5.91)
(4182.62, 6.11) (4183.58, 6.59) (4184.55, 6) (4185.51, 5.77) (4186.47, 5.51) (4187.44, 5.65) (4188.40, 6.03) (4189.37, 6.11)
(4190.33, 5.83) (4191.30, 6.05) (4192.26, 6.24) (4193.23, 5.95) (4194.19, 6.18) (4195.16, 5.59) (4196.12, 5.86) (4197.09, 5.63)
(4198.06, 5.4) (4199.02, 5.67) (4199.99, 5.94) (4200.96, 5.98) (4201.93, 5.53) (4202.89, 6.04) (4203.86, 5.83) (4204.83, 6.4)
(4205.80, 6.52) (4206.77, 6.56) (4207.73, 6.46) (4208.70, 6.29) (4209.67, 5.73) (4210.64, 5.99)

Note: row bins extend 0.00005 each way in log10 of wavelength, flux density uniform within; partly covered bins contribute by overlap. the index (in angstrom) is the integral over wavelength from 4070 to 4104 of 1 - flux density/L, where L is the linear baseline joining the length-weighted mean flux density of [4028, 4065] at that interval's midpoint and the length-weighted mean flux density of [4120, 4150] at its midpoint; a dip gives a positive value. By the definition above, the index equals 2.9 angstrom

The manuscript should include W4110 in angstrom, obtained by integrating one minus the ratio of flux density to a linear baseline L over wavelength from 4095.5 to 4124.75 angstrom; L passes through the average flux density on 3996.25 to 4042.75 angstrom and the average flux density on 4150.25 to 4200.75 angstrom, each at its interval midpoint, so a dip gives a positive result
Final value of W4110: 3.6 angstrom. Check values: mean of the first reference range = 6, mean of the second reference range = 5.98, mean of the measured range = 5.26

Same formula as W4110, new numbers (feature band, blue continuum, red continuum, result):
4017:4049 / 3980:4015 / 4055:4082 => 0.3 angstrom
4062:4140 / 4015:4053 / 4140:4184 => 4.7 angstrom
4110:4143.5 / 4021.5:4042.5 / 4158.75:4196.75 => 0.2 angstrom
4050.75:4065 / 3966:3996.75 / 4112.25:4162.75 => -2.0 angstrom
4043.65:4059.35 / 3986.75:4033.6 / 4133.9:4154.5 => -1.0 angstrom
